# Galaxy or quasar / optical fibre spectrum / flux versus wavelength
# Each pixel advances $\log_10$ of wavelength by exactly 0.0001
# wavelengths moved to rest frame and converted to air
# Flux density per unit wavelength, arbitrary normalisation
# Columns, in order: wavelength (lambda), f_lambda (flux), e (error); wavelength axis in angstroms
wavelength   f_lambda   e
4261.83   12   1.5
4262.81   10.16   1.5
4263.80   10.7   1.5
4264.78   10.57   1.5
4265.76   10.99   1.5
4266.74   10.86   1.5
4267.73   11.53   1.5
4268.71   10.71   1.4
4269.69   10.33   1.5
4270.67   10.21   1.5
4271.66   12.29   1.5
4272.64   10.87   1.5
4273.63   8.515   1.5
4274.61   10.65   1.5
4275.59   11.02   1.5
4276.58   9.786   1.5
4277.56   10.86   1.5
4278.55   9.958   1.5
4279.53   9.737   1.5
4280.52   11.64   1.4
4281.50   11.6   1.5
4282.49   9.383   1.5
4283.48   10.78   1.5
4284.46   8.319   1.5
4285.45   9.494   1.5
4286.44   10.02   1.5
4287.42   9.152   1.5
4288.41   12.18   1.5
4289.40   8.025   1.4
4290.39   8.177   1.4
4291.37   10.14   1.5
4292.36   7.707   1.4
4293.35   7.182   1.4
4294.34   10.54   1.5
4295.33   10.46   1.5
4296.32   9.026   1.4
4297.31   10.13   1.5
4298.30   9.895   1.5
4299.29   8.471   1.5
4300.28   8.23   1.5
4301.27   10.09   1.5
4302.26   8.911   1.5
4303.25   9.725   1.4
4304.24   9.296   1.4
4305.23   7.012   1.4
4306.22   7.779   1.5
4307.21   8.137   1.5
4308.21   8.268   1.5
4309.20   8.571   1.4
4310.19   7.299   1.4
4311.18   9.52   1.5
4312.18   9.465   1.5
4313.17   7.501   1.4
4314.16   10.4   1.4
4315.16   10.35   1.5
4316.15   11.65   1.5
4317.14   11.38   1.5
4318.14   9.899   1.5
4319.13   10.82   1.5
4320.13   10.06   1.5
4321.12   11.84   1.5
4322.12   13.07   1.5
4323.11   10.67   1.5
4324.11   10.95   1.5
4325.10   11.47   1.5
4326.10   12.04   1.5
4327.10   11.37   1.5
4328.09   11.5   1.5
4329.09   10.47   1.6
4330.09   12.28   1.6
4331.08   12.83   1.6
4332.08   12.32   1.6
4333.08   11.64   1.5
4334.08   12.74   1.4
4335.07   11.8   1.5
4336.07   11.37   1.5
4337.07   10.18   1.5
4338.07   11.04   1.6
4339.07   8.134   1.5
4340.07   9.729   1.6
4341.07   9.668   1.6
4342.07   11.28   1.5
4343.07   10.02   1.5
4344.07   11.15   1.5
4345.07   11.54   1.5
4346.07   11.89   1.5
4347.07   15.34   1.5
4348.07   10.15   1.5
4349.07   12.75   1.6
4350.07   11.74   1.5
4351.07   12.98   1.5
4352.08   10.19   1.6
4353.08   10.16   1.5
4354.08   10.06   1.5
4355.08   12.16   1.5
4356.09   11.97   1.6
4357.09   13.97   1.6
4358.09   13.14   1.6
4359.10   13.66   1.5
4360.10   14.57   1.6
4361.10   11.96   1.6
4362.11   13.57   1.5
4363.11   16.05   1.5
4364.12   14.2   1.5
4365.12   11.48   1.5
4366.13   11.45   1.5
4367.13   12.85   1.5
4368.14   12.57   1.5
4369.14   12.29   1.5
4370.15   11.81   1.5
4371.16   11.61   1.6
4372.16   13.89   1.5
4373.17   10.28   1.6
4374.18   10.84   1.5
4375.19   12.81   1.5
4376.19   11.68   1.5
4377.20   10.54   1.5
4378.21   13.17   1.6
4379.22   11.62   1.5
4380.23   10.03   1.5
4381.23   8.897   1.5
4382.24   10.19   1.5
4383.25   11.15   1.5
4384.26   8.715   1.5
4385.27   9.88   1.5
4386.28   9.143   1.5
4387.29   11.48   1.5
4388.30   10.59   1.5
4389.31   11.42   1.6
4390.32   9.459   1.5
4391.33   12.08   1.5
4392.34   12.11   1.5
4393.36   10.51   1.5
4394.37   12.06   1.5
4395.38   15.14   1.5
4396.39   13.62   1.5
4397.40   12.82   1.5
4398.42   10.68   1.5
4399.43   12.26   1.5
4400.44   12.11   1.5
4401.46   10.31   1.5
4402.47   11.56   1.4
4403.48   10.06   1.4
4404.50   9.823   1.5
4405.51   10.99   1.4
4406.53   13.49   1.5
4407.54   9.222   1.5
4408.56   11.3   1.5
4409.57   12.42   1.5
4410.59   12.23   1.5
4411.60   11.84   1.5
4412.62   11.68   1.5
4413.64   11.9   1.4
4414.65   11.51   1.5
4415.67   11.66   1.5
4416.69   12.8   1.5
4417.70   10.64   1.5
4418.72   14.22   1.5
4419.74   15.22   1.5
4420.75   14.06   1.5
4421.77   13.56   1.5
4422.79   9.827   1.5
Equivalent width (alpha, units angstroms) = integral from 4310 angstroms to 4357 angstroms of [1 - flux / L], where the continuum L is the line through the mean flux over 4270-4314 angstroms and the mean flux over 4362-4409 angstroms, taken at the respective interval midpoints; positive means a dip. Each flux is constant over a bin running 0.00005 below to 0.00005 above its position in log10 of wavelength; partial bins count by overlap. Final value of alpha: -3.1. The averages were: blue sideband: 9.46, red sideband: 11.6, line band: 11.1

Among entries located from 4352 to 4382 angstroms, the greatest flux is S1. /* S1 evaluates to 16.05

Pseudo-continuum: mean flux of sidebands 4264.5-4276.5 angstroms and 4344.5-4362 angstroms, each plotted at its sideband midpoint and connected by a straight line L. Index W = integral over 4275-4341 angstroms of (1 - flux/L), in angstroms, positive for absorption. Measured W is 7.7 angstroms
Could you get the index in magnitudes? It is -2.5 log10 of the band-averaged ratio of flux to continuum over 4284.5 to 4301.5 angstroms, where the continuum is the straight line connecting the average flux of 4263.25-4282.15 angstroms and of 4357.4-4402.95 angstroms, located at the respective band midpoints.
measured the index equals 0.17 mag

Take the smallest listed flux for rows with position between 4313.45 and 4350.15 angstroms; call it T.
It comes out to 8.134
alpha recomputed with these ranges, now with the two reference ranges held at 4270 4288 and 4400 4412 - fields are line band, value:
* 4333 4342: 0.0 angstroms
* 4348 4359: -1.1 angstroms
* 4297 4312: 2.4 angstroms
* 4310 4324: 0.3 angstroms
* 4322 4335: -1.4 angstroms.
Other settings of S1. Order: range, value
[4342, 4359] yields 15.34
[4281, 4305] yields 12.18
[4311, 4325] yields 13.07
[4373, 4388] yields 13.17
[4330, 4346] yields 12.83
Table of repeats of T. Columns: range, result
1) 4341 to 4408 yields 8.715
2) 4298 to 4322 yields 7.012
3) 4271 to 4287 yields 8.319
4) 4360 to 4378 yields 10.28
